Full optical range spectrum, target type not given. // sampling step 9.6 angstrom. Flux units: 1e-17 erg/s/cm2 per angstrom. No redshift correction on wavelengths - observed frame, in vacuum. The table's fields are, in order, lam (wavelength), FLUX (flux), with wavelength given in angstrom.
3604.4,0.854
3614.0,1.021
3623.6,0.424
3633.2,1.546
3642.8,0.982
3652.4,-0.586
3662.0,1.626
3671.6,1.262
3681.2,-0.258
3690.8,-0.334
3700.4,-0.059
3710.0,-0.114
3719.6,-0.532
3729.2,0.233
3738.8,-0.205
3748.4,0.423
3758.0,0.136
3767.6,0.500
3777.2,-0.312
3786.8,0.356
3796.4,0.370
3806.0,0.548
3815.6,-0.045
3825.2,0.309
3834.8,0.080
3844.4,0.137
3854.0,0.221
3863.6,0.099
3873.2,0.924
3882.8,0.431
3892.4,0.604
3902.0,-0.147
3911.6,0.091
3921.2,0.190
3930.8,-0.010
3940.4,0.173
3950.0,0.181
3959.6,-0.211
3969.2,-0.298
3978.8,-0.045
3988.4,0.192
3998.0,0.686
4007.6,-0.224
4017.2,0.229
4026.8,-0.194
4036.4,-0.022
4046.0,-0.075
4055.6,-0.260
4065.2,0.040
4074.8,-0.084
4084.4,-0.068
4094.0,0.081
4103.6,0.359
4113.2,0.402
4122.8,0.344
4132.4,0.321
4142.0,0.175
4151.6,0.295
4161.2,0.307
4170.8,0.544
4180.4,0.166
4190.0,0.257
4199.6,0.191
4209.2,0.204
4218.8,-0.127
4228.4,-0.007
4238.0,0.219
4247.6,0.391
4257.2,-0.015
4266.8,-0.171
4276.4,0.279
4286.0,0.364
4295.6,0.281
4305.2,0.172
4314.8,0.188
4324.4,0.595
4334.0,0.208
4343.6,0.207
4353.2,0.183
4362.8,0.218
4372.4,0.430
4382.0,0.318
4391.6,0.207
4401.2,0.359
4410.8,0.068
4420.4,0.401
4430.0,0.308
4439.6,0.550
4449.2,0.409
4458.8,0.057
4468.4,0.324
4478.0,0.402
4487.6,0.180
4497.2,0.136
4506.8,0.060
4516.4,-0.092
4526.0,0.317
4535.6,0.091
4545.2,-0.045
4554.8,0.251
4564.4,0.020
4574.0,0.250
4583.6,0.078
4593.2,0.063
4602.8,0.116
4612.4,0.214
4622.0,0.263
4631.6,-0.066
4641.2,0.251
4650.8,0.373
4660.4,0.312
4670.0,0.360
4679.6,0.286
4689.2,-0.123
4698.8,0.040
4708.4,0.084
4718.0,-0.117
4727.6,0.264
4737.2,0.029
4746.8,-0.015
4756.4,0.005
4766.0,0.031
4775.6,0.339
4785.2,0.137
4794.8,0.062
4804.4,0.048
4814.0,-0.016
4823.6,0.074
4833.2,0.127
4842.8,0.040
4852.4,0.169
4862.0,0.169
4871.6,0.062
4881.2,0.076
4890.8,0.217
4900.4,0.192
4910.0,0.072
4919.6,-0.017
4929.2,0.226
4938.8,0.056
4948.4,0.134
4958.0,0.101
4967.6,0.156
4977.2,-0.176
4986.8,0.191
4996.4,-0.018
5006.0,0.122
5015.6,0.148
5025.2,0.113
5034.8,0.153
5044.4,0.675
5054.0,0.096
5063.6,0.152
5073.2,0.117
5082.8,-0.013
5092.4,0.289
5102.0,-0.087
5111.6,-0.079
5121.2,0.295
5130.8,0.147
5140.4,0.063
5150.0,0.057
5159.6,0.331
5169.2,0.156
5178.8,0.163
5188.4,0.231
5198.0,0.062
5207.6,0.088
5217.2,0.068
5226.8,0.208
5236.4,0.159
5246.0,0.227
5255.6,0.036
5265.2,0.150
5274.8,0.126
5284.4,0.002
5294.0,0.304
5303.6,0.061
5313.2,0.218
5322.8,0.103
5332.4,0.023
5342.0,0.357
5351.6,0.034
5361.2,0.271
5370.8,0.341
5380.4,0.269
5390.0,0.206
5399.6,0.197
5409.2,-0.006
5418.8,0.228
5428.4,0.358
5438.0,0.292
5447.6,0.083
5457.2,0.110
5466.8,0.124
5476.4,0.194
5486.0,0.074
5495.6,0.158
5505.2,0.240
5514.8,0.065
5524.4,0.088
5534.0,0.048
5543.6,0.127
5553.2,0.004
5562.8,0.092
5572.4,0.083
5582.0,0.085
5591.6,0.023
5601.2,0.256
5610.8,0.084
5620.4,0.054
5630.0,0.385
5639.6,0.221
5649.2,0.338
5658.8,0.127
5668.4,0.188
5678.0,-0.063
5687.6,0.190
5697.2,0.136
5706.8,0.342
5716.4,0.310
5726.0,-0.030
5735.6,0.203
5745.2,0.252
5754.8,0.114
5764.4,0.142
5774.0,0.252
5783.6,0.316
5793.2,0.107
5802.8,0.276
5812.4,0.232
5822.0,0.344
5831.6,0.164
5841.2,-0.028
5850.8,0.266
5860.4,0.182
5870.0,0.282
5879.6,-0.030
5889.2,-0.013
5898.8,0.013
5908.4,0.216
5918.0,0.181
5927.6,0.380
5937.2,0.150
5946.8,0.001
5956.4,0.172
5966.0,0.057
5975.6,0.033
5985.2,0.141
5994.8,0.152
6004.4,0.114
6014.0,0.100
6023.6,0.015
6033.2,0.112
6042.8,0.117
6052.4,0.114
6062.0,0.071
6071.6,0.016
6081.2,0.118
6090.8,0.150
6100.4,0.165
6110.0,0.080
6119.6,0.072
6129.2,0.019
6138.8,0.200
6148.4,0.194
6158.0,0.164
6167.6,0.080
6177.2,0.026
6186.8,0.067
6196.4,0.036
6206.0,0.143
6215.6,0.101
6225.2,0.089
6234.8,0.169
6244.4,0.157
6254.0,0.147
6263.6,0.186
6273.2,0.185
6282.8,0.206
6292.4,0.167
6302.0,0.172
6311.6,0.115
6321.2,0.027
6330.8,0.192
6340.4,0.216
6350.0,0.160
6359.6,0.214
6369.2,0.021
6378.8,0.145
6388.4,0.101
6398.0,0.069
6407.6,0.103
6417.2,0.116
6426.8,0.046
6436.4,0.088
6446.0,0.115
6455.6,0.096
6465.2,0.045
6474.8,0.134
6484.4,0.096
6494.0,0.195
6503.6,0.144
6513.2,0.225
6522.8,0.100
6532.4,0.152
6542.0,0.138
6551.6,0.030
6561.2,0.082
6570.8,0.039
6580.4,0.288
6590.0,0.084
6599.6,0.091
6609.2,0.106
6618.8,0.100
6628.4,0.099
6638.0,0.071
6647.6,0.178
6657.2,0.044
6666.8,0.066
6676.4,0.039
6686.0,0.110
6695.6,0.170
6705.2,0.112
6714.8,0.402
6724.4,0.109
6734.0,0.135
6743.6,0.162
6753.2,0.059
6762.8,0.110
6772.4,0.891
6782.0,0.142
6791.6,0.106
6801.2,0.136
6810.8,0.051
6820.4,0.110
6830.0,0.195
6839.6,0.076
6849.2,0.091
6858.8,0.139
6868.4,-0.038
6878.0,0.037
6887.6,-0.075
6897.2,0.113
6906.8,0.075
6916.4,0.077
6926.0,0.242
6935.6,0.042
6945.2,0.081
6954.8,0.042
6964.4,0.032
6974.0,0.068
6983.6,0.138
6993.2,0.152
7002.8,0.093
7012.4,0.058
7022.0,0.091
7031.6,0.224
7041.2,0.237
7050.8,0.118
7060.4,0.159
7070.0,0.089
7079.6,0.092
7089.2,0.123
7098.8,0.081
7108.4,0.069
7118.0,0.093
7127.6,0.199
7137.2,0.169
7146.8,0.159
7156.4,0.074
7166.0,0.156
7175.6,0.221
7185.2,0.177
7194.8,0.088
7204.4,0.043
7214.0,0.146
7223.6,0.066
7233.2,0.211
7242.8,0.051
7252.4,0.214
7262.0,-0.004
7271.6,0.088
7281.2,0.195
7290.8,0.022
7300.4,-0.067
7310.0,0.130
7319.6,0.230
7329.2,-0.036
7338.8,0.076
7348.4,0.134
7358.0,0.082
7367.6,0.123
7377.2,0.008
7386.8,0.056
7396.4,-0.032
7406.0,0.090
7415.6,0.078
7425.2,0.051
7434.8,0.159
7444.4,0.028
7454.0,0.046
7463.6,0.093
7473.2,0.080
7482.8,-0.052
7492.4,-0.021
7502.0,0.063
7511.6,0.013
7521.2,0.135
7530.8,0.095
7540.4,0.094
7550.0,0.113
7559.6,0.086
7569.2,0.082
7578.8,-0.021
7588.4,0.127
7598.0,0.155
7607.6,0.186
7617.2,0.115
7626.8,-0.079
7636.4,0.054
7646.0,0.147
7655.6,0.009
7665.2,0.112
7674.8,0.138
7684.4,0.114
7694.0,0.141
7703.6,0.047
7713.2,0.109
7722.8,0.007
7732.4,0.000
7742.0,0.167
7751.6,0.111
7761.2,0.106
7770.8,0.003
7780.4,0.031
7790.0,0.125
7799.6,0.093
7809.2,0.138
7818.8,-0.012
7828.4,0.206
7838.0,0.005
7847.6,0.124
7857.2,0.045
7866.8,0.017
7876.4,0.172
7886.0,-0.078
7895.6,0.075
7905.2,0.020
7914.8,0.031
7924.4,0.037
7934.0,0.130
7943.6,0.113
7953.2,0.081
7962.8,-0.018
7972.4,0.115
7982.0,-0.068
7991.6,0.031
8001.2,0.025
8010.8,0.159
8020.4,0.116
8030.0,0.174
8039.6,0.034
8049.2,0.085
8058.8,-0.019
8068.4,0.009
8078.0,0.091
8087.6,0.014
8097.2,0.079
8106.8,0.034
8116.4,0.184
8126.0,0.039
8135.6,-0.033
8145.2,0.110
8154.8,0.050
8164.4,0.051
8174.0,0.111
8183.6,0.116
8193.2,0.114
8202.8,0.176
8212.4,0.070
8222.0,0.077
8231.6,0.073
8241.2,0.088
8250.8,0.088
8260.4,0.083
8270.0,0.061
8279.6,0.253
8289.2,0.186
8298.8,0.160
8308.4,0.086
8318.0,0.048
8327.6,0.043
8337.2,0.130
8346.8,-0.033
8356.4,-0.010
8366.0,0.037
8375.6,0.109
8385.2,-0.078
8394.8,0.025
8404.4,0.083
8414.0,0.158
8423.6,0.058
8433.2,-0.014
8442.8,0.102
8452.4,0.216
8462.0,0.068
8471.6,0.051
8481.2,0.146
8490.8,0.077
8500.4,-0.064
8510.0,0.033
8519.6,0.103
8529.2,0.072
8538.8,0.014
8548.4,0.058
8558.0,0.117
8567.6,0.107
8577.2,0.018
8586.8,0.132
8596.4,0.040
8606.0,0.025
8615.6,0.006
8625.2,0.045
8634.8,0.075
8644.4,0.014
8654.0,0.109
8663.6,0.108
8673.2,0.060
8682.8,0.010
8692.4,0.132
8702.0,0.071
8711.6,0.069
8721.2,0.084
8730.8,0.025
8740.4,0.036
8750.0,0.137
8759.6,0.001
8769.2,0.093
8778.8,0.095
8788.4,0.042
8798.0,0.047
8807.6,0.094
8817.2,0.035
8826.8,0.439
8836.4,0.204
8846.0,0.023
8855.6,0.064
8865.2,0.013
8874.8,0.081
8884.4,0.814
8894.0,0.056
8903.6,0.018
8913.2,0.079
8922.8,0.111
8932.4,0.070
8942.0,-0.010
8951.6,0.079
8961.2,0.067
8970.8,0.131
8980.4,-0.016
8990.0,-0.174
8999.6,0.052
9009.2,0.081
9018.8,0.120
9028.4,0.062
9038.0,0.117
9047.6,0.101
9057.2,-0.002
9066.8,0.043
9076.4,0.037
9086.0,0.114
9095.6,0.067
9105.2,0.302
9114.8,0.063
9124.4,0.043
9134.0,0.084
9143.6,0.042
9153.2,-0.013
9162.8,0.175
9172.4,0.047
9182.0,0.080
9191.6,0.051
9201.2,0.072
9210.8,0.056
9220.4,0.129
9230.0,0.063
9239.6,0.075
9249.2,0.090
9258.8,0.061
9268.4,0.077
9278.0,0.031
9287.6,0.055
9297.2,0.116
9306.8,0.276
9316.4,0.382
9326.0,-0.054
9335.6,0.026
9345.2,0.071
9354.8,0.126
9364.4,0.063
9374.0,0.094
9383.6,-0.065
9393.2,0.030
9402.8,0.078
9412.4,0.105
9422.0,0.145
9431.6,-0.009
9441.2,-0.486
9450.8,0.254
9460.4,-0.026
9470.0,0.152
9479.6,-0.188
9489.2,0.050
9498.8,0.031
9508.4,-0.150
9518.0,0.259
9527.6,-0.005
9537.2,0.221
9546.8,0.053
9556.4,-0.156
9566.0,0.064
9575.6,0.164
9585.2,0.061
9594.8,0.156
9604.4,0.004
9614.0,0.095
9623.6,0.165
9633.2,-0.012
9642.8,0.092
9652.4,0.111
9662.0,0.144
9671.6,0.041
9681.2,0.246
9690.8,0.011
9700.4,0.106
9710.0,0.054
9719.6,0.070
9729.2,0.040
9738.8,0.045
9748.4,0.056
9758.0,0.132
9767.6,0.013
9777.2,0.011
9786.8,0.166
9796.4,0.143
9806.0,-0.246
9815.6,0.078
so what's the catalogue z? 0.35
